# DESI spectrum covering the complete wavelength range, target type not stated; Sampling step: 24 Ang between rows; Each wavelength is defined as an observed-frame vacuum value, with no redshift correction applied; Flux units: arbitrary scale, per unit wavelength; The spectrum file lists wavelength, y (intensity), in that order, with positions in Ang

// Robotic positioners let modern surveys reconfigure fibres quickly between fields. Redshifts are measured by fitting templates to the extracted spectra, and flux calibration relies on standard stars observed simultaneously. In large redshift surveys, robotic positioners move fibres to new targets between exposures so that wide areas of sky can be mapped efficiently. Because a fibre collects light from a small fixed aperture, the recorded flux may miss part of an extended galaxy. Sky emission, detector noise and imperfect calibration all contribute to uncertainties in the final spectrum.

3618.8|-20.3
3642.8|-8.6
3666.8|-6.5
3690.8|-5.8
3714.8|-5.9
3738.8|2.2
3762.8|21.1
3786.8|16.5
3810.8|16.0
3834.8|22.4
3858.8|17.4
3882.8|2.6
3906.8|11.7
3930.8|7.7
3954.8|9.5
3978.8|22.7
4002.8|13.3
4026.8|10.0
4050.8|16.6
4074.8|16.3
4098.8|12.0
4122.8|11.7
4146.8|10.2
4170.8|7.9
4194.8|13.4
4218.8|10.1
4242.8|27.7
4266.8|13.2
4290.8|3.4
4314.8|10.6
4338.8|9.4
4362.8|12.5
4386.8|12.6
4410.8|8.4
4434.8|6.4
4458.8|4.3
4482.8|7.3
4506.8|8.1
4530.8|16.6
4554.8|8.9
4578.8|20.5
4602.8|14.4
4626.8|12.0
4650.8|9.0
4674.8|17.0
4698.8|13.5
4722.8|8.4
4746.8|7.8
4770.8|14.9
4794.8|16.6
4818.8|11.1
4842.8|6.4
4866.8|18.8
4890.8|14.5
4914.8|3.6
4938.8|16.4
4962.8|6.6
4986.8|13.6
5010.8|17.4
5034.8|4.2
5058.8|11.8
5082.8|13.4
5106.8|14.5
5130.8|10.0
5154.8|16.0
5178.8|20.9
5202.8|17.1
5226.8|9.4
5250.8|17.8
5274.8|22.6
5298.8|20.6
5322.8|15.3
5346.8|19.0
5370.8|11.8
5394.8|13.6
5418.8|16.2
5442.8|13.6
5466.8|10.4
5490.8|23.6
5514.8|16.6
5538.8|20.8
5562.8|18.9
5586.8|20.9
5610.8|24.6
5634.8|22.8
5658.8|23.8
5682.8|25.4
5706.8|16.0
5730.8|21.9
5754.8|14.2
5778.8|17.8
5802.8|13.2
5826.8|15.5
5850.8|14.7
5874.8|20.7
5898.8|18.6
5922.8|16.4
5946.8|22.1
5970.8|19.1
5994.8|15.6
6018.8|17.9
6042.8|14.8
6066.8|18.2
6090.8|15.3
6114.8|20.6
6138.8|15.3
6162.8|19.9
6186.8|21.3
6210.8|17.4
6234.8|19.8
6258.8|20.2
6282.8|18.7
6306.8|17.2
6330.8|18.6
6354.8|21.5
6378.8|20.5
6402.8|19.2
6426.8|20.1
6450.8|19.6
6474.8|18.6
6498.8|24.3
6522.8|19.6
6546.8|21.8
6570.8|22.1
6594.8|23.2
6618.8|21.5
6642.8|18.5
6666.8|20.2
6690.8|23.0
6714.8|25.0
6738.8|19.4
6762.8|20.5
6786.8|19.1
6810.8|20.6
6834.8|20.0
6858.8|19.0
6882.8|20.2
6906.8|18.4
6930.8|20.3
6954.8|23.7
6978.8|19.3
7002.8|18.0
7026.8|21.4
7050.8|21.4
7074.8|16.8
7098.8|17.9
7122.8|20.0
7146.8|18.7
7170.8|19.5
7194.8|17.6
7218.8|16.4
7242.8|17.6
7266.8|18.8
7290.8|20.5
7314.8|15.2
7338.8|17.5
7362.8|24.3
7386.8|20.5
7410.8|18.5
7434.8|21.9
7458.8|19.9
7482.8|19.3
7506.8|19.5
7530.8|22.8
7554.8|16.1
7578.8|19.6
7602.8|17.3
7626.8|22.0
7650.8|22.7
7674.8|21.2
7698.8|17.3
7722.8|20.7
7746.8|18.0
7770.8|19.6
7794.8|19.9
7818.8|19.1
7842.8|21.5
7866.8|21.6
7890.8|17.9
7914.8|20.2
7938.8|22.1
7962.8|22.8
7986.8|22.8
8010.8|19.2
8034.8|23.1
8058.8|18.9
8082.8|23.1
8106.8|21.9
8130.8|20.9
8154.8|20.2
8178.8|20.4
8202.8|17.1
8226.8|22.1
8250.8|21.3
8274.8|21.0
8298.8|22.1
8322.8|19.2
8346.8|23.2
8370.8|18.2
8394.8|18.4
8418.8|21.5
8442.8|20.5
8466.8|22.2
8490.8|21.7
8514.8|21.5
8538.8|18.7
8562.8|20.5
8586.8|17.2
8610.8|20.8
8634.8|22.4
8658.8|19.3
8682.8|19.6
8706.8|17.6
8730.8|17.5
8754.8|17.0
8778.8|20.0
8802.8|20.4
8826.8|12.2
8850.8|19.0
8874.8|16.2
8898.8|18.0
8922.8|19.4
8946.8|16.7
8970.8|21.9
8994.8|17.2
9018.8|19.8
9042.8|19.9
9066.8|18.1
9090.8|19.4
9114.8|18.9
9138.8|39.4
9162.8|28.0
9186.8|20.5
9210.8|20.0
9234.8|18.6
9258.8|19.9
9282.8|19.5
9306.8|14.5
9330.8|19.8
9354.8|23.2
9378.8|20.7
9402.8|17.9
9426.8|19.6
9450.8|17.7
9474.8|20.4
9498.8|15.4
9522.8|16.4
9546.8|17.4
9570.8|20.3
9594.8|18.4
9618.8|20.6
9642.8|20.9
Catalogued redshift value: 0.39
